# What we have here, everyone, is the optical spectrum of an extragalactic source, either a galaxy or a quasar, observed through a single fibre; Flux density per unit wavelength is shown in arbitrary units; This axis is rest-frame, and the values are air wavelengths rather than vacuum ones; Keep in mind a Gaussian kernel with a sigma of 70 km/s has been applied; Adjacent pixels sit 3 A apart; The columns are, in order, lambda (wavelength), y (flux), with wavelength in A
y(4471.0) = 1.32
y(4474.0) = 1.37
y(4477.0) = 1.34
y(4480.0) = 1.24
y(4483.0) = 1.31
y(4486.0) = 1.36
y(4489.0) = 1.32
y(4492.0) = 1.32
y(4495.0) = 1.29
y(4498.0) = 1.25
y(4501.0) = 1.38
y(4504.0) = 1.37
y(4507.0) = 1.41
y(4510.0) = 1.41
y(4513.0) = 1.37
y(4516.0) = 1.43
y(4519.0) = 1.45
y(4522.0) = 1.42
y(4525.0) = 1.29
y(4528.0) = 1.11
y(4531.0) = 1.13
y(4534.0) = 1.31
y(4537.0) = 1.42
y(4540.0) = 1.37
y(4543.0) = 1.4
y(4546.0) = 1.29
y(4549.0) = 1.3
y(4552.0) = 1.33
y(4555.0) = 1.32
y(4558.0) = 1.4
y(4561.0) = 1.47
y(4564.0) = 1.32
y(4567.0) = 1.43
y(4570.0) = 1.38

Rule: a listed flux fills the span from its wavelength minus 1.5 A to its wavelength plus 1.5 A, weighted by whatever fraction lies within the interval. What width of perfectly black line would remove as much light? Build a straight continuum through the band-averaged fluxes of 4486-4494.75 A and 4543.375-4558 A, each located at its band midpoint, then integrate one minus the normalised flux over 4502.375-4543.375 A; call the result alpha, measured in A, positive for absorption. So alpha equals -0.7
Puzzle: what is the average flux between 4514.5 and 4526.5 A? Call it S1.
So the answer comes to 1.4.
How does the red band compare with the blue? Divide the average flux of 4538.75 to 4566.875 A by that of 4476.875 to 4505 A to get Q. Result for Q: 1.03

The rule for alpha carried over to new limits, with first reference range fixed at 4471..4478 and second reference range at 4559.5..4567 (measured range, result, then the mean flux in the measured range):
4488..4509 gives 0.4 A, 1.34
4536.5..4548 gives 0.2 A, 1.36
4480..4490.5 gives 0.3 A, 1.32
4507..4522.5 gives -0.5 A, 1.42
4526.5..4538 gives 1.2 A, 1.23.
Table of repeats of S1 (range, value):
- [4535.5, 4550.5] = 1.36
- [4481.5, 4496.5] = 1.32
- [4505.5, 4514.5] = 1.4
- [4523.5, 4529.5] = 1.2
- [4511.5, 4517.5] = 1.4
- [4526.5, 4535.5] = 1.18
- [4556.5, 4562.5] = 1.43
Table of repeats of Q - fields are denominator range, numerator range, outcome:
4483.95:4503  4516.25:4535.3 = 0.98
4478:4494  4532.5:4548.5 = 1.03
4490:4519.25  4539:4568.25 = 1.00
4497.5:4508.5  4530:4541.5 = 0.97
